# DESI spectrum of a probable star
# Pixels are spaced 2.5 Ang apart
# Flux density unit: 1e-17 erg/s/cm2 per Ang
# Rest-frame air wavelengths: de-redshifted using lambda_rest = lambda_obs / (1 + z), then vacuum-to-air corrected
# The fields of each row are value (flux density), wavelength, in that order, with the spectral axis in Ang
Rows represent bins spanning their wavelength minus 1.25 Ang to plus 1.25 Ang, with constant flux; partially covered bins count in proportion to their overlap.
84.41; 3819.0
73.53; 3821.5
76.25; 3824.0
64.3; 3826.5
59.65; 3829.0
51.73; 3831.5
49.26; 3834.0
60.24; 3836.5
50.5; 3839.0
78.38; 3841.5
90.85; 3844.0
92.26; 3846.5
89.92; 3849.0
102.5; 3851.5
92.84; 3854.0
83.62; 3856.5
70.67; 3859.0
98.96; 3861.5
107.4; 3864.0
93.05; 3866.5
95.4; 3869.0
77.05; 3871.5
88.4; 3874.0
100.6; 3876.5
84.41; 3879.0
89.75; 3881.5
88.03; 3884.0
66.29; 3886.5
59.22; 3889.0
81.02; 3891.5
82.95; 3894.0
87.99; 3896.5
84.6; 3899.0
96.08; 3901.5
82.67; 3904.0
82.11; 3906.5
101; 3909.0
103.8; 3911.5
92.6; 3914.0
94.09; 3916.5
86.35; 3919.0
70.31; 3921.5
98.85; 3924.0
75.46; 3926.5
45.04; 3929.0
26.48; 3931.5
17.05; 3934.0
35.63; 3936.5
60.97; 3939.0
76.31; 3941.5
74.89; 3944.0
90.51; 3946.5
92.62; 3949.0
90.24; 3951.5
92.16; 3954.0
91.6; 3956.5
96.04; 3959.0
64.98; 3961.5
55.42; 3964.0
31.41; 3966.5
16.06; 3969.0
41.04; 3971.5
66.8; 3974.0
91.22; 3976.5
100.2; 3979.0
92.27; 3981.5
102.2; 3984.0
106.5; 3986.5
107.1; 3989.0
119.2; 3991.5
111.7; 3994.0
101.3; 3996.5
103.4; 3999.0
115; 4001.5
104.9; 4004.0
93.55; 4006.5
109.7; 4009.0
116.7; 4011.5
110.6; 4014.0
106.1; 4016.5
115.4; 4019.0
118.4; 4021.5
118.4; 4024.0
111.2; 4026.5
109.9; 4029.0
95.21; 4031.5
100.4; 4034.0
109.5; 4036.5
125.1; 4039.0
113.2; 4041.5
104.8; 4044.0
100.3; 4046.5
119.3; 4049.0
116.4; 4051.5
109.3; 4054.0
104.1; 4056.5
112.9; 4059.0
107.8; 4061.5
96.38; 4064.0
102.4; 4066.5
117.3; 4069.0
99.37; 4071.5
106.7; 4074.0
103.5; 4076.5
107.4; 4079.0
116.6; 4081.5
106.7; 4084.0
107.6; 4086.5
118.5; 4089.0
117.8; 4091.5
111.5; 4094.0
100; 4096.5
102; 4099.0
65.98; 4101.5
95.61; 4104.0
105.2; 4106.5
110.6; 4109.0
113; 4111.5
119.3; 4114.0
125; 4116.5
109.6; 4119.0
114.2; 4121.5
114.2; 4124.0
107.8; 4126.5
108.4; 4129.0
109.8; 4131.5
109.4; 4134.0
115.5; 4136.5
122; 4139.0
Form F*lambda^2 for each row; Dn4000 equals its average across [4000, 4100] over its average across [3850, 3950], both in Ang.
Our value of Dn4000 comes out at 1.46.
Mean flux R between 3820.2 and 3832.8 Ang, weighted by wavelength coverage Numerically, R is 65.1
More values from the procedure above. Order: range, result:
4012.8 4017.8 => 108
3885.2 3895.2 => 72.4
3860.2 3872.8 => 94.3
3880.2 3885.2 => 88.9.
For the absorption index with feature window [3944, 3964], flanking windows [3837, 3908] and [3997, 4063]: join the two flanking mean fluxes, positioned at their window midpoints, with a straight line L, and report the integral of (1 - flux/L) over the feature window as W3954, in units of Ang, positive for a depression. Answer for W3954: 2.54 Ang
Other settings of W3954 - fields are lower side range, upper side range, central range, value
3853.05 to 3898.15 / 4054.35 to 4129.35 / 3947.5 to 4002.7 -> 5.9 Ang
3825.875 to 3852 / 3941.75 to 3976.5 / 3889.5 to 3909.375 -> -4.2 Ang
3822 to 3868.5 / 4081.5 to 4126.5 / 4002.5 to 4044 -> -4.5 Ang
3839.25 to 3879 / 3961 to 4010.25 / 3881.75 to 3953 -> 9.4 Ang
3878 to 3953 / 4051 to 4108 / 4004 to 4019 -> -2.2 Ang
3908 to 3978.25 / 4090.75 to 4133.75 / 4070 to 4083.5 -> -1.0 Ang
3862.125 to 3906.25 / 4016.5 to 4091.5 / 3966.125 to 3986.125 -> 5.7 Ang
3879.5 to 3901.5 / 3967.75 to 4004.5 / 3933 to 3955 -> 4.2 Ang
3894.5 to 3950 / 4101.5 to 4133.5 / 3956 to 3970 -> 4.1 Ang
